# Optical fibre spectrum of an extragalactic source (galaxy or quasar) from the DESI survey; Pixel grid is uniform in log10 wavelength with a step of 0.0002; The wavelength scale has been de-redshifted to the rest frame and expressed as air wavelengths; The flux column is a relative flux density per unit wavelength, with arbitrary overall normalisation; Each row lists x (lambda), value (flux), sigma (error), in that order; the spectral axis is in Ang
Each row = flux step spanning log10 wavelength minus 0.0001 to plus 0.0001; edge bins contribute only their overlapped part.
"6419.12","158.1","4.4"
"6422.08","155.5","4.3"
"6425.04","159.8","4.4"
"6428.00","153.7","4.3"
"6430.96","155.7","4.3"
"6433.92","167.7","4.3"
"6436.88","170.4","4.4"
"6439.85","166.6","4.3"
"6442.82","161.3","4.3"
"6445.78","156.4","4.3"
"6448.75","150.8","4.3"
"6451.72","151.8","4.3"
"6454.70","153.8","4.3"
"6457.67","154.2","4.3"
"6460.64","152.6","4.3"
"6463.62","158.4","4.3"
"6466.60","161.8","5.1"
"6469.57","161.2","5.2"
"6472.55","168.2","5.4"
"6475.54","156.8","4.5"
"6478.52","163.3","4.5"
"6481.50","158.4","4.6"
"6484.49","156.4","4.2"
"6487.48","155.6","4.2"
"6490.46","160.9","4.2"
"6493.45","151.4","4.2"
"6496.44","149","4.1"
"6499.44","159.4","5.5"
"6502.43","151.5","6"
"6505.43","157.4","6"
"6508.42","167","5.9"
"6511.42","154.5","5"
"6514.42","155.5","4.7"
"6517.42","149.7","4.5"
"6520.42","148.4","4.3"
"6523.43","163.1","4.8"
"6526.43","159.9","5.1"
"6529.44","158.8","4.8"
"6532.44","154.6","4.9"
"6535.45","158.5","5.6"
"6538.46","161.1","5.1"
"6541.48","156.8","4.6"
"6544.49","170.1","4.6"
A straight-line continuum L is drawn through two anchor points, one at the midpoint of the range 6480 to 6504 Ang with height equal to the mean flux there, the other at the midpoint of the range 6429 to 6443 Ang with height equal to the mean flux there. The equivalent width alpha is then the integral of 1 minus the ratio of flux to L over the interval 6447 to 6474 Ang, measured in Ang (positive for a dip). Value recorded 0.6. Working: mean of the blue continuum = 164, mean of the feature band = 157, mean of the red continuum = 155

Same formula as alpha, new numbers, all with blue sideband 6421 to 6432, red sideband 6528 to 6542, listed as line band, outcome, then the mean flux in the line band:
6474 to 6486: -0.1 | 159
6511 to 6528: 0.3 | 155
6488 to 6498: 0.2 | 154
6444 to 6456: 0.2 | 153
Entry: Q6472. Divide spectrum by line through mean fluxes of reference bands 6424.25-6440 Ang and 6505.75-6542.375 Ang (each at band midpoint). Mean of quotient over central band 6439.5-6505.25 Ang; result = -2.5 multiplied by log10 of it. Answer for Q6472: 0.020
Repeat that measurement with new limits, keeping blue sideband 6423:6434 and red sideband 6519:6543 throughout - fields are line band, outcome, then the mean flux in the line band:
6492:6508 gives 0.022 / 155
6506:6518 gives 0.003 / 157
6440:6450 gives 0.001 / 158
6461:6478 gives -0.020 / 161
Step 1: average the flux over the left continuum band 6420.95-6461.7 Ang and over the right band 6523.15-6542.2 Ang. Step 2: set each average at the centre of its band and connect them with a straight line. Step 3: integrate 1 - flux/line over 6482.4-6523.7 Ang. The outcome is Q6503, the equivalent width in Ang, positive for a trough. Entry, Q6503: 0.8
